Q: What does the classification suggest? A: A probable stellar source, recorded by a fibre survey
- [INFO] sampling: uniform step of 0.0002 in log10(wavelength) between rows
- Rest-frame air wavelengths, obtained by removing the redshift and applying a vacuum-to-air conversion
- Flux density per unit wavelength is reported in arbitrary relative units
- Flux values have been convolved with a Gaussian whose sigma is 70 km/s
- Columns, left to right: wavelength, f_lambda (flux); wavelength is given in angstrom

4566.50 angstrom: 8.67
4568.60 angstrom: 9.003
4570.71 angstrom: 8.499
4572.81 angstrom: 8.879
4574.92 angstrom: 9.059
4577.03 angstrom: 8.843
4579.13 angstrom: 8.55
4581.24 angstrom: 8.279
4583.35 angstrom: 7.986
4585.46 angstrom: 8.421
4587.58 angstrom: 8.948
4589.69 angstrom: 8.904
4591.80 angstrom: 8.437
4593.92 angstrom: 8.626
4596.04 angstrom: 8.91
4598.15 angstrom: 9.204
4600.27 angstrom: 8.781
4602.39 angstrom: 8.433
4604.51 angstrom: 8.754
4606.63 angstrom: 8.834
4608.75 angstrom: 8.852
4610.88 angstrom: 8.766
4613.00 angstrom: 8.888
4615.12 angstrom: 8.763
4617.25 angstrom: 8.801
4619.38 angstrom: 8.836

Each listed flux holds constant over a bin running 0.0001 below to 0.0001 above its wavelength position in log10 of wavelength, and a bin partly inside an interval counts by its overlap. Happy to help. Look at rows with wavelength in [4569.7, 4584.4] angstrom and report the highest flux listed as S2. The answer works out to 9.059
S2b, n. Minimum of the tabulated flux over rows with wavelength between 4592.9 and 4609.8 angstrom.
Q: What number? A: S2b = 8.433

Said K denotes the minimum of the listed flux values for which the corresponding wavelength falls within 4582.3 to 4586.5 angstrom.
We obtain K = 7.986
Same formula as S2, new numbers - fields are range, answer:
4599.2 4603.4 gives 8.781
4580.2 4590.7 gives 8.948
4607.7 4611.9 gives 8.852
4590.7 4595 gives 8.626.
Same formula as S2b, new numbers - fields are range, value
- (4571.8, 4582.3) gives 8.279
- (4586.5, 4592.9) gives 8.437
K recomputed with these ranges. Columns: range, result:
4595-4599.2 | 8.91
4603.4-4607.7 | 8.754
